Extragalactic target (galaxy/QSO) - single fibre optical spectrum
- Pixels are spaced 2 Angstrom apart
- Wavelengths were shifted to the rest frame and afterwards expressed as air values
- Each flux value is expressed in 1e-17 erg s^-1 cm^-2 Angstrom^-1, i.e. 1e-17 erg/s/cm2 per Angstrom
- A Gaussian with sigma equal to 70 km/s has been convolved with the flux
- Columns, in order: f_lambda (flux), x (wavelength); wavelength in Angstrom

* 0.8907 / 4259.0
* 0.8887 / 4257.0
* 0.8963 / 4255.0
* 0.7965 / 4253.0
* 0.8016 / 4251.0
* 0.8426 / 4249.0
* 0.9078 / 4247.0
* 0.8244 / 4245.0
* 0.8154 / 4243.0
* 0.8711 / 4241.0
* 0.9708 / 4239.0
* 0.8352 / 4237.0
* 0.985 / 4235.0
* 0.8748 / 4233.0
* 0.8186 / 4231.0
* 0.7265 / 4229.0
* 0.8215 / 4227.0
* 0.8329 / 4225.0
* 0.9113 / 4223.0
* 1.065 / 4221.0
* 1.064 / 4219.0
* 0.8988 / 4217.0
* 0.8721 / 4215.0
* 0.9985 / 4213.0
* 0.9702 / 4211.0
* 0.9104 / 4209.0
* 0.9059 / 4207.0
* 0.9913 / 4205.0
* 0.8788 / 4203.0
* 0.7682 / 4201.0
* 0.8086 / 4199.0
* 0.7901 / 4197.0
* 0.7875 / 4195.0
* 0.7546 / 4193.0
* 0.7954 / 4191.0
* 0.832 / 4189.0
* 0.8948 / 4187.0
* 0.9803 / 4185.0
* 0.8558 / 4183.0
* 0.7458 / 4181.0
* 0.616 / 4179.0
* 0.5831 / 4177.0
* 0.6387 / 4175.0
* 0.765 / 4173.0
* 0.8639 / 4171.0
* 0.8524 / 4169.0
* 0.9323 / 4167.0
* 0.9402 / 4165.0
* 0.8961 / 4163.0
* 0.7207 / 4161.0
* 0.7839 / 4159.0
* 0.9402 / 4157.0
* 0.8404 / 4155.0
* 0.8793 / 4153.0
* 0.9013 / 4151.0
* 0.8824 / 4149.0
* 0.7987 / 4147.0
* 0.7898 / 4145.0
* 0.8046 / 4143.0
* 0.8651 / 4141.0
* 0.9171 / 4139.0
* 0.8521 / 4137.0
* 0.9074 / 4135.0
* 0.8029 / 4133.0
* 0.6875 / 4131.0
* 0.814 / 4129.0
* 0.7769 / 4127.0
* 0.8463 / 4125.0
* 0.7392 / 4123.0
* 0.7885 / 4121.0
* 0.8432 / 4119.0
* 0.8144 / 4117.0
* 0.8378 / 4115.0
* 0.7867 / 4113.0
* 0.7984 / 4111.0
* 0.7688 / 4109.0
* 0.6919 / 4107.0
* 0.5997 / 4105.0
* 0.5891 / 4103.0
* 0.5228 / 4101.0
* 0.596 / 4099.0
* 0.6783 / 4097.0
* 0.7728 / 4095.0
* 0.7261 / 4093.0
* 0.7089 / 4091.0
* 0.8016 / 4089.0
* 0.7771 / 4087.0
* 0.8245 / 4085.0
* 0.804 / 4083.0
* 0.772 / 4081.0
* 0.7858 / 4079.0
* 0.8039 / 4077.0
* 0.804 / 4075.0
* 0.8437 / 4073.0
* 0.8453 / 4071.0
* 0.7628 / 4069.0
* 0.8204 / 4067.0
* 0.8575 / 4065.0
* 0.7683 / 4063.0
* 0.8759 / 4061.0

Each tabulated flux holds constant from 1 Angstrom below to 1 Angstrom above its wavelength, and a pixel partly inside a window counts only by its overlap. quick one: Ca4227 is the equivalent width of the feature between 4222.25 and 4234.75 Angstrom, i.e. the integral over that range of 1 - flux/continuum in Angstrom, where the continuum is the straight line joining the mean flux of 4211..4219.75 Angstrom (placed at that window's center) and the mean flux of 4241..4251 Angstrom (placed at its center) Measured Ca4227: 1.0 Angstrom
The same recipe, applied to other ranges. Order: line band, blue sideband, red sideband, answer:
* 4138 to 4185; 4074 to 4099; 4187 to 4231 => 0.6 Angstrom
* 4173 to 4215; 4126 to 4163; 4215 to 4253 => 1.7 Angstrom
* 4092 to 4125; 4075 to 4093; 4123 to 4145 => 3.1 Angstrom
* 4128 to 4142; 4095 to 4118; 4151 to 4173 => -0.9 Angstrom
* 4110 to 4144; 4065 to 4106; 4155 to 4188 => -1.7 Angstrom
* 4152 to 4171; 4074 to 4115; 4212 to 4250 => -1.3 Angstrom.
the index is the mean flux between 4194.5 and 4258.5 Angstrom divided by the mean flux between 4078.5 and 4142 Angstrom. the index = 1.15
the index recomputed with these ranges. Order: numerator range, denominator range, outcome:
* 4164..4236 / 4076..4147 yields 1.11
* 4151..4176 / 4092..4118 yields 1.19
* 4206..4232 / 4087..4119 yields 1.26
